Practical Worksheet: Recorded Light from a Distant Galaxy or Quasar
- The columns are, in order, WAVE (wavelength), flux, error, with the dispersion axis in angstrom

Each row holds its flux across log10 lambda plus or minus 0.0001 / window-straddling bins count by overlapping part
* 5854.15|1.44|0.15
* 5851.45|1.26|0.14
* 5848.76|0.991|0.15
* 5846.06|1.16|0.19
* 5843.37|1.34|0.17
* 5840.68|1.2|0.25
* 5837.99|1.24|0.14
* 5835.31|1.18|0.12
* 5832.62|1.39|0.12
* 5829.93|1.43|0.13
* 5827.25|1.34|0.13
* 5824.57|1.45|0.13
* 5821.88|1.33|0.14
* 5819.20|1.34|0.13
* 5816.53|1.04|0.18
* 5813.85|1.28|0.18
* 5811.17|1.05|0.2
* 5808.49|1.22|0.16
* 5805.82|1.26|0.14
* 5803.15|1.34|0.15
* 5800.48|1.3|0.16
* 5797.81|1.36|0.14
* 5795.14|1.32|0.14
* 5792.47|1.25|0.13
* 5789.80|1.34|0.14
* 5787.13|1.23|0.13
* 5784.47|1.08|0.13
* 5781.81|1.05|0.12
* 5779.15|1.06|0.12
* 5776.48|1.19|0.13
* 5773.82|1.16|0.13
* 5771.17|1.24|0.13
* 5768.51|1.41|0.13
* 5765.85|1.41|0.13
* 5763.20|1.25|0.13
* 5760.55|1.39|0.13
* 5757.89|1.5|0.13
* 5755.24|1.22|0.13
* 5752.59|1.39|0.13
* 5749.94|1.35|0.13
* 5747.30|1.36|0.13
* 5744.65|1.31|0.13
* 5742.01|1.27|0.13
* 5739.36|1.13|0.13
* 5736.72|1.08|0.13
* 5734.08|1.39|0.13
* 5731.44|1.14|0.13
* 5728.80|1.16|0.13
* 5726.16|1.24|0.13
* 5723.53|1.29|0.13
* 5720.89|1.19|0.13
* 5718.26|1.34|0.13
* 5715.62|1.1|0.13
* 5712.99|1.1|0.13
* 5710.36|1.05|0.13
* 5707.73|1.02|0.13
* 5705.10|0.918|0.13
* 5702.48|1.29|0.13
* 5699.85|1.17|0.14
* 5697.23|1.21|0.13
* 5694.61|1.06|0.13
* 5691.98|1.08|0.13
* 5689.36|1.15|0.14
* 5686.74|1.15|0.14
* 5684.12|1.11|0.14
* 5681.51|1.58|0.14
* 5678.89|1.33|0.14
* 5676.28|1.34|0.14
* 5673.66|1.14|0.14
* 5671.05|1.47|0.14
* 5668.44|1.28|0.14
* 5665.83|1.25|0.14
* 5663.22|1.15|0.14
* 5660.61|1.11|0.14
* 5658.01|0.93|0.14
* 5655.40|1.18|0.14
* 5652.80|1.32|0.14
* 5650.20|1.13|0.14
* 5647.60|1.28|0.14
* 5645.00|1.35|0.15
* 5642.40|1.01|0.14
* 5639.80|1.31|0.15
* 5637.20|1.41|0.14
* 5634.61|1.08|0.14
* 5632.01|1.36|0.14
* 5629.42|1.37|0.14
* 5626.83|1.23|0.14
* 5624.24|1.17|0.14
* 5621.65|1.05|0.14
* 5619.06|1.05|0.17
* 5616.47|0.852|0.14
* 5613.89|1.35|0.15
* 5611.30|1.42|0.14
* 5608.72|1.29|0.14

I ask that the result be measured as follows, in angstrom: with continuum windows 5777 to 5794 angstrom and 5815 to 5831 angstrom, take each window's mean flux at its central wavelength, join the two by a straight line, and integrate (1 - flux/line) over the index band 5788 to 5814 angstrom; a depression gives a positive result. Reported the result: -0.9 angstrom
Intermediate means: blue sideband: 1.17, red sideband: 1.32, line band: 1.27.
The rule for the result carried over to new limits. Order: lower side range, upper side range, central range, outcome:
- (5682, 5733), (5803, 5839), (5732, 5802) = -2.99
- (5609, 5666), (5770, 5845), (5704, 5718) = 1.82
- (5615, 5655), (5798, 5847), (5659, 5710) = 0.95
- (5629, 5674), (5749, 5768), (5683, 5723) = 4.95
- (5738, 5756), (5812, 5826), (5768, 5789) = 1.86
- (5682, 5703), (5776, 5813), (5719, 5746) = -0.84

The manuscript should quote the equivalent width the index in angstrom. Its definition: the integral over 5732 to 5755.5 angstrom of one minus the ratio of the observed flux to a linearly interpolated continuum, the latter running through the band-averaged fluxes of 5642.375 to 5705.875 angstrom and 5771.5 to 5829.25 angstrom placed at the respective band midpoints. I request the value -0.98 angstrom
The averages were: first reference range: 1.21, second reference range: 1.24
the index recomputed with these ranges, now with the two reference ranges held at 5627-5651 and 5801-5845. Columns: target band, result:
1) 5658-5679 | 0.4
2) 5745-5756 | -0.6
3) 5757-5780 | -0.4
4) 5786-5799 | -0.3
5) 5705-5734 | 2.4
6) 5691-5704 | 1.1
